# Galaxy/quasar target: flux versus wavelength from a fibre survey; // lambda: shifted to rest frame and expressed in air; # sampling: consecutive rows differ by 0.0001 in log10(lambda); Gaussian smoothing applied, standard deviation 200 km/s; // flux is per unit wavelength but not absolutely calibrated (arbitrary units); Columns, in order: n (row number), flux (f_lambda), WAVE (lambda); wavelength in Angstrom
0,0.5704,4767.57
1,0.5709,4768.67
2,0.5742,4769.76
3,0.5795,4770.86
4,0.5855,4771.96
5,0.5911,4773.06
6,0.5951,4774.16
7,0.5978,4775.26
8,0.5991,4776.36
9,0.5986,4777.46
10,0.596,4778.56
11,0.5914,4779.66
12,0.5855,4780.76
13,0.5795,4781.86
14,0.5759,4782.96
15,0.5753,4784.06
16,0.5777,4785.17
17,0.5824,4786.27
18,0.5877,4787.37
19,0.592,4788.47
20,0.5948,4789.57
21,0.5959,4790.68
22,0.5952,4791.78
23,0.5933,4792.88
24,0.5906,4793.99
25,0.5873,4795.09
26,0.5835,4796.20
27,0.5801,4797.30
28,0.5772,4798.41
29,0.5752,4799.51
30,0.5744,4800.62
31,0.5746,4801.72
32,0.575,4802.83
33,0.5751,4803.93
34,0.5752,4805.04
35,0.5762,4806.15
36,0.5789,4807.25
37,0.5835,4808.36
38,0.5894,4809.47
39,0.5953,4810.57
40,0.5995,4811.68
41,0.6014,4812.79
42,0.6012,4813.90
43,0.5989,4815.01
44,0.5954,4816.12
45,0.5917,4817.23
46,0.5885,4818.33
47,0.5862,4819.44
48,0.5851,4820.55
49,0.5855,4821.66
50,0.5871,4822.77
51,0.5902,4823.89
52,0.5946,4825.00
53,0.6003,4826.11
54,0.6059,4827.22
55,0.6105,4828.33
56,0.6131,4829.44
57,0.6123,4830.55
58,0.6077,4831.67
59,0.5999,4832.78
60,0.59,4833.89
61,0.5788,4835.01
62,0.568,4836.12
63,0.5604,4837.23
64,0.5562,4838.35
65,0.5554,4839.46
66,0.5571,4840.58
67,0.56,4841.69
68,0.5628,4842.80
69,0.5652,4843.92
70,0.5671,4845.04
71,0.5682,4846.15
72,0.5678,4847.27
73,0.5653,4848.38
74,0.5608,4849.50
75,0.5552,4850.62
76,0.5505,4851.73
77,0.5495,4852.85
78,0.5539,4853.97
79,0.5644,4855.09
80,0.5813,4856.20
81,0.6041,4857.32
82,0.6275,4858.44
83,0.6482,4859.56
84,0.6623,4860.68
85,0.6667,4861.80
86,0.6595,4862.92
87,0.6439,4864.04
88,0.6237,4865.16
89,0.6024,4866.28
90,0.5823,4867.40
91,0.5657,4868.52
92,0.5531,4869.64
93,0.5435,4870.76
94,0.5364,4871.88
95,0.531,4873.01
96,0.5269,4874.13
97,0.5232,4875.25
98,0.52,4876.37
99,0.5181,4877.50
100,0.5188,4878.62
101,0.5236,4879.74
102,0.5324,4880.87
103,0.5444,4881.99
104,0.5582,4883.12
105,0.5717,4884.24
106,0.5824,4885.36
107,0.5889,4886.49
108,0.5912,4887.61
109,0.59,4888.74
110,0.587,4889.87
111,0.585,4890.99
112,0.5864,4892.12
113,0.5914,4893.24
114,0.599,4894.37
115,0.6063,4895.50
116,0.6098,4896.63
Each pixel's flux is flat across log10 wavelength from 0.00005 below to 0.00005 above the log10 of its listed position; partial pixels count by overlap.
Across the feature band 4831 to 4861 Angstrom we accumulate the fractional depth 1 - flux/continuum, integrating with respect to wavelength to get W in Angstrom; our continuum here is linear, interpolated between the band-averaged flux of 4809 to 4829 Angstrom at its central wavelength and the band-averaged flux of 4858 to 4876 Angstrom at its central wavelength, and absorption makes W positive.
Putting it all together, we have 0.85 Angstrom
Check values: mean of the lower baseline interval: 0.595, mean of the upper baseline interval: 0.593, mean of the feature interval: 0.577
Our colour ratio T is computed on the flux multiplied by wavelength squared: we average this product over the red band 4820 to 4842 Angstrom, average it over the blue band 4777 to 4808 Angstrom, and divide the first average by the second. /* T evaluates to 1.02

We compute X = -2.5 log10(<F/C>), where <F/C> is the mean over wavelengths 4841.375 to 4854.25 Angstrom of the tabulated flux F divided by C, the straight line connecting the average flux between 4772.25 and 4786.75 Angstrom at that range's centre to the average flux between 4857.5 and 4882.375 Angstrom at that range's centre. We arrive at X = 0.03 mag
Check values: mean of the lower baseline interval 0.588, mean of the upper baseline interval 0.576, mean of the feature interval 0.561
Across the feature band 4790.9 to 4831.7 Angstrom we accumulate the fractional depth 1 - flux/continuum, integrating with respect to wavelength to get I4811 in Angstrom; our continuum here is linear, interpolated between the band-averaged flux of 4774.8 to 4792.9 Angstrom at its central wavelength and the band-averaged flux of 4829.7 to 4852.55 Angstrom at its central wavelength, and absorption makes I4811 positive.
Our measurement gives -0.68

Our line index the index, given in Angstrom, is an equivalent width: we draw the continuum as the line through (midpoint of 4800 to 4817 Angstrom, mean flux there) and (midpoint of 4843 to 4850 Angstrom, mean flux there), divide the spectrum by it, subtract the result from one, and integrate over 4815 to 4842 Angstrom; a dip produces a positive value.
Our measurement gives -0.6 Angstrom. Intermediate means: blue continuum 0.586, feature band 0.587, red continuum 0.565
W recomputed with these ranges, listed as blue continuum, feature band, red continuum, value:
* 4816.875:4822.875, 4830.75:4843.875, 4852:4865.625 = 0.58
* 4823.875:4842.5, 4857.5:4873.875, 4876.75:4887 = -1.20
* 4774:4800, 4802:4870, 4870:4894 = -2.08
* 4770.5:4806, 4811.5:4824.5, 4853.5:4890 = -0.23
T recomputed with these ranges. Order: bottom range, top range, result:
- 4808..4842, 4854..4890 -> 1.00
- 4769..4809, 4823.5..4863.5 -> 1.03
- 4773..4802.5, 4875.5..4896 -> 1.00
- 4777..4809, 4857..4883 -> 1.02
